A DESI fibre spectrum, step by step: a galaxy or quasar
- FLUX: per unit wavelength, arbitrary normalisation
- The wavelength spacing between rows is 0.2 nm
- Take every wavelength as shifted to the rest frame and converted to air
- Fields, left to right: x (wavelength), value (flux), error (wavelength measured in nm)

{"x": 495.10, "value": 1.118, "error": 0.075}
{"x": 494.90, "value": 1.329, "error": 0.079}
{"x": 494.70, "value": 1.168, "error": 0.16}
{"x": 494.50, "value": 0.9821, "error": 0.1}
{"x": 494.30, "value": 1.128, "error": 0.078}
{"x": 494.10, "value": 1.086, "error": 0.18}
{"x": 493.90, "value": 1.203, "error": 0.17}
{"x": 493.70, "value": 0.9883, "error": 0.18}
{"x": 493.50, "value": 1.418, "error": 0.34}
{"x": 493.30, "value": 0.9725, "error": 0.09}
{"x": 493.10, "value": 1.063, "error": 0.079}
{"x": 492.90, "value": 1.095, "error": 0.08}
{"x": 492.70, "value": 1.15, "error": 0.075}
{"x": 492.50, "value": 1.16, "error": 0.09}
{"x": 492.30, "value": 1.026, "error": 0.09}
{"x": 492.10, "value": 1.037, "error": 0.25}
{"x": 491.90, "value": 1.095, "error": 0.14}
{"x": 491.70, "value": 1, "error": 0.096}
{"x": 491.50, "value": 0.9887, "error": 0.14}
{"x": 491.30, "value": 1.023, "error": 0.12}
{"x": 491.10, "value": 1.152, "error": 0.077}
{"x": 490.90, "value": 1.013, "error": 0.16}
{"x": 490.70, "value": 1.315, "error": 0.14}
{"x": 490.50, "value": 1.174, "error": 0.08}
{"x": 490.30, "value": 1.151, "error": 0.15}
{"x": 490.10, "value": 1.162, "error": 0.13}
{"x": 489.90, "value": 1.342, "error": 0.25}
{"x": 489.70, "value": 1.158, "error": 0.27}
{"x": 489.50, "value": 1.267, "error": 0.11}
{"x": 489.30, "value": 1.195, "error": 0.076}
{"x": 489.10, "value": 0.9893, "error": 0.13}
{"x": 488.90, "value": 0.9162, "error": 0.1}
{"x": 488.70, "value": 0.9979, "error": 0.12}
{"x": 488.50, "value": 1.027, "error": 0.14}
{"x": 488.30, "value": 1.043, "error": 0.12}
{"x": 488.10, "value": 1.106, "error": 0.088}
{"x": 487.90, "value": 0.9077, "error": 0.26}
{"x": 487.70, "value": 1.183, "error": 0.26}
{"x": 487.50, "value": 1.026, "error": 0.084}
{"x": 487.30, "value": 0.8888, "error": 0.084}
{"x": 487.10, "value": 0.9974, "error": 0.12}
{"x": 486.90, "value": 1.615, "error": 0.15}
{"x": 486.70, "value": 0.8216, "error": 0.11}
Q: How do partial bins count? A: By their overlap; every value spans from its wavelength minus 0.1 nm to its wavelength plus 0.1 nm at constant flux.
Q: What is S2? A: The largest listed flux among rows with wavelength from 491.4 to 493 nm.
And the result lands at 1.16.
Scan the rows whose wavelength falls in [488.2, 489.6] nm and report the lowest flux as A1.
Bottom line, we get 0.9162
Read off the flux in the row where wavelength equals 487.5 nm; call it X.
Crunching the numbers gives 1.026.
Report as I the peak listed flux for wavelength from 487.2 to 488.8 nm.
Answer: 1.183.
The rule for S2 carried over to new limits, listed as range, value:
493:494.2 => 1.418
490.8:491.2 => 1.152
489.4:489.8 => 1.267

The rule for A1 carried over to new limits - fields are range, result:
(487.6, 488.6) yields 0.9077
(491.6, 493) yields 1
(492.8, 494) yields 0.9725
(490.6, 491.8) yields 0.9887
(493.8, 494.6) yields 0.9821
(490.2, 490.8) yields 1.151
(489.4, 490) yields 1.158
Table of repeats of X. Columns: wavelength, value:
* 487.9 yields 0.9077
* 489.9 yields 1.342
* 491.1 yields 1.152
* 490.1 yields 1.162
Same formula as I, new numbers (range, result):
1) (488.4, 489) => 1.027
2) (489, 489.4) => 1.195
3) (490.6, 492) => 1.315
